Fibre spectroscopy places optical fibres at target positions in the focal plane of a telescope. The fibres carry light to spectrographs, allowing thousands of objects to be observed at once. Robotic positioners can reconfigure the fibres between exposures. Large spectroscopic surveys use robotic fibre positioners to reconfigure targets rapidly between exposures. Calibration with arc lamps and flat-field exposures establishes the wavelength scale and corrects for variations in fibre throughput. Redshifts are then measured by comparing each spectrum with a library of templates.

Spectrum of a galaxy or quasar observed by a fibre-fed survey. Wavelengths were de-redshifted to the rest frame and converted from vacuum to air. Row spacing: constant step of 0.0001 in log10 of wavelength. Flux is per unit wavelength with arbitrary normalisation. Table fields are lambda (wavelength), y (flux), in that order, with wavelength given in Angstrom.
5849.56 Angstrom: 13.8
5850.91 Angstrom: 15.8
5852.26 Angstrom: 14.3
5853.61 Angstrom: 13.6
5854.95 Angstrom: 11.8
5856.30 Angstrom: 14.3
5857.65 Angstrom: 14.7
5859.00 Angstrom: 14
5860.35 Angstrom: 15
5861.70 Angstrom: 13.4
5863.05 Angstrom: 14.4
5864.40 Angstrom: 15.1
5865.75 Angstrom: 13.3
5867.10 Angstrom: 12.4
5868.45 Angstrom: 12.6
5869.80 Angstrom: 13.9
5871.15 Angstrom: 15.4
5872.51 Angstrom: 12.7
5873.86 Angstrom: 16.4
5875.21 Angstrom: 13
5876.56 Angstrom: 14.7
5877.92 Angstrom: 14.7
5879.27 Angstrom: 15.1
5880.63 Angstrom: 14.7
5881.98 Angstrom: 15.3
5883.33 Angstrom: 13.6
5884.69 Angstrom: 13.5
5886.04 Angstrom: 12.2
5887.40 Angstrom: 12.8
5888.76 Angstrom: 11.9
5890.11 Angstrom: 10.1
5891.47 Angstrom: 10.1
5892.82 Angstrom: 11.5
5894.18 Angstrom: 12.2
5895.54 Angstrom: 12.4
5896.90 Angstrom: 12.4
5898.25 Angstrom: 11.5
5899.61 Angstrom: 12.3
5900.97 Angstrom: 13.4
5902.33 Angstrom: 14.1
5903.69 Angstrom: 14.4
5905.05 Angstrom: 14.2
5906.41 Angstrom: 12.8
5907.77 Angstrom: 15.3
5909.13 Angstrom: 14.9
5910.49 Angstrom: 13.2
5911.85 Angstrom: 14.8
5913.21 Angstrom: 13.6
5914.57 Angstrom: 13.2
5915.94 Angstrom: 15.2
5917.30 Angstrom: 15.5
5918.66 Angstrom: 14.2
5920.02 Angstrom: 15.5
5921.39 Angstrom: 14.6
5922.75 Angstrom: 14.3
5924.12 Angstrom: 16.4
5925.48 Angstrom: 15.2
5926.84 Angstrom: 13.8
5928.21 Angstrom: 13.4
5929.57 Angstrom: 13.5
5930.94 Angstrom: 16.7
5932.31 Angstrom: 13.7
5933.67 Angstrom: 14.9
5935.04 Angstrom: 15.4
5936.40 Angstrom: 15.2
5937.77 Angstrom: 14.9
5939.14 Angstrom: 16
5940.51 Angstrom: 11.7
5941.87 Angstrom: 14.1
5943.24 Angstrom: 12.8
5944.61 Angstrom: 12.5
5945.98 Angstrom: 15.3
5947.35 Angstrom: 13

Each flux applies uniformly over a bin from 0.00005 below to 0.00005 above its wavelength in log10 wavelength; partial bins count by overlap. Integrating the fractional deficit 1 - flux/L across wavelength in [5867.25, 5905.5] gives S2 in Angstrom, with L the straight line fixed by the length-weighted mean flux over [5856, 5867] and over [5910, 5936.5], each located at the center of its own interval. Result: 3.0 Angstrom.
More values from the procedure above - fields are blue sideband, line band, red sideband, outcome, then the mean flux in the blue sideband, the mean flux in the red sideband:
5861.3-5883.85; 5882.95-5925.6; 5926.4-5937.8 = 2.83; 14.2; 14.6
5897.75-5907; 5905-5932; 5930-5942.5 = -1.08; 13.3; 14.7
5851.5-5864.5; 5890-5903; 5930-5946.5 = 1.95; 14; 14.4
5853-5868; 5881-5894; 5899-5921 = 1.50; 13.8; 14.2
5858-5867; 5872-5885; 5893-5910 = -0.62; 14.1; 13.3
